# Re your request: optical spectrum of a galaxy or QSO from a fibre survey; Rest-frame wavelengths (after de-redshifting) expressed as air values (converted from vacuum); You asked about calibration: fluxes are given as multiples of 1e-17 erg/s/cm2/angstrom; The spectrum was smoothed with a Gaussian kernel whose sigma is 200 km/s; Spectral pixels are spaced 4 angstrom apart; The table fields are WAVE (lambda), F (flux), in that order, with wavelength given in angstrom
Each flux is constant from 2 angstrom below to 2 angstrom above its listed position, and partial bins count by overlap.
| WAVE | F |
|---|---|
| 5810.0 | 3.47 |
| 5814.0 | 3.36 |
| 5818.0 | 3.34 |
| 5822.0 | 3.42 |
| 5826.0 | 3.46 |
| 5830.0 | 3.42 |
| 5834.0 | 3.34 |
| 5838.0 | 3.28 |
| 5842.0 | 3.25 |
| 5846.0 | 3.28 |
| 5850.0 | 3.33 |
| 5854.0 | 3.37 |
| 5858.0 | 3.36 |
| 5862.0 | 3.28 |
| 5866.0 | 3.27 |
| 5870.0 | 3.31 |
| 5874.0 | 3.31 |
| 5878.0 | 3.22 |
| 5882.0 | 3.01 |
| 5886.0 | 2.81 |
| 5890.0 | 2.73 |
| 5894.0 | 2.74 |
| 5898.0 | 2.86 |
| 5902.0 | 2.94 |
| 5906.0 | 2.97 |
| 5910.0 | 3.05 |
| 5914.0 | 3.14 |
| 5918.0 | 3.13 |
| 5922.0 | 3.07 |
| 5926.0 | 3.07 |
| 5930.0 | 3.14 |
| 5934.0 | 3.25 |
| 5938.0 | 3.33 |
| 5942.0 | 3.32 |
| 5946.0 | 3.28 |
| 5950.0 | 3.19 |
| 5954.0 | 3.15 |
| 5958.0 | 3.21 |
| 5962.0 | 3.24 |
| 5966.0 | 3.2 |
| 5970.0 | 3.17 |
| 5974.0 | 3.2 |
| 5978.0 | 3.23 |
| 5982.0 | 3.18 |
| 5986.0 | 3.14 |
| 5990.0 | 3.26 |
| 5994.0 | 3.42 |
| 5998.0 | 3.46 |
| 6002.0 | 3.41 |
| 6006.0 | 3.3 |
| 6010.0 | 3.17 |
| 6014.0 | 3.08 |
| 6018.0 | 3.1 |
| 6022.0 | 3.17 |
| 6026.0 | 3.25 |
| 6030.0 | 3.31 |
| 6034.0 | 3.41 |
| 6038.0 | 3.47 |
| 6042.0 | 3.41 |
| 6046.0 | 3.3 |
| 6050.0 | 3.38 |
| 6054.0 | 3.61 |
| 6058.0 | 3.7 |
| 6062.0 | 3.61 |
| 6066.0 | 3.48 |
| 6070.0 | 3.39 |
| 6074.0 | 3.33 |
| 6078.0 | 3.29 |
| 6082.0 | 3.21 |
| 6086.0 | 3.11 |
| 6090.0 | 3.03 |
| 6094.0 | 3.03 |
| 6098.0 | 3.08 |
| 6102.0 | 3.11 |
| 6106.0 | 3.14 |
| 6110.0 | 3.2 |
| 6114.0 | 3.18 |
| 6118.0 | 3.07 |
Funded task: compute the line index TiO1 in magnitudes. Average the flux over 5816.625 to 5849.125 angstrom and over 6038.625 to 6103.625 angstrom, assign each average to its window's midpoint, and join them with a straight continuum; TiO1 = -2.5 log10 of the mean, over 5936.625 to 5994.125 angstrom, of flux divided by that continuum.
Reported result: 0.03 mag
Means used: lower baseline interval 3.35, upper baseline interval 3.32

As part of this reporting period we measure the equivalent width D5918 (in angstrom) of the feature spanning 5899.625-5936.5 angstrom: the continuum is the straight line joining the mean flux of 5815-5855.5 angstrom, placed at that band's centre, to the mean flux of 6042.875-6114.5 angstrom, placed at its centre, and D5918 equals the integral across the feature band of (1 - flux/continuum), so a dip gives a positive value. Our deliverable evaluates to 2.70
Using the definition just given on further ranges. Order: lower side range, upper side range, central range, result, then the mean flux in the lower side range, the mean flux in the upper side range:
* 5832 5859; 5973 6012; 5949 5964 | 0.4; 3.31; 3.28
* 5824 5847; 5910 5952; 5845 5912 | 3.4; 3.34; 3.19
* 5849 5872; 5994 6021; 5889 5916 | 3.1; 3.32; 3.26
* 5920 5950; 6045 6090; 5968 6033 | 1.0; 3.21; 3.39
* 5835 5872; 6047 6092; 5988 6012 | 0.1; 3.3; 3.37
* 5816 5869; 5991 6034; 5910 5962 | 1.8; 3.34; 3.27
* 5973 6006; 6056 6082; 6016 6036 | 0.7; 3.29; 3.45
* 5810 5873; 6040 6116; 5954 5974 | 0.7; 3.34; 3.29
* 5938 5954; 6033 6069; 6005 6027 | 1.5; 3.26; 3.49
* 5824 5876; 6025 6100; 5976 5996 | 0.5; 3.33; 3.34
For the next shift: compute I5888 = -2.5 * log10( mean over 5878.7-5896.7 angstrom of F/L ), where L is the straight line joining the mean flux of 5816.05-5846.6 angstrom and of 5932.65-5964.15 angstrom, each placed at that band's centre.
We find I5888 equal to 0.16 mag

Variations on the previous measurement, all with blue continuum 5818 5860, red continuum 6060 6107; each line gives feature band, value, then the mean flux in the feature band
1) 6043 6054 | -0.05 mag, 3.4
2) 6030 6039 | -0.05 mag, 3.41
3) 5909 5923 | 0.07 mag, 3.1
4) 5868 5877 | 0.01 mag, 3.3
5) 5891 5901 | 0.18 mag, 2.81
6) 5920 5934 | 0.07 mag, 3.12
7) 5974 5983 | 0.03 mag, 3.21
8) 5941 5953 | 0.02 mag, 3.25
